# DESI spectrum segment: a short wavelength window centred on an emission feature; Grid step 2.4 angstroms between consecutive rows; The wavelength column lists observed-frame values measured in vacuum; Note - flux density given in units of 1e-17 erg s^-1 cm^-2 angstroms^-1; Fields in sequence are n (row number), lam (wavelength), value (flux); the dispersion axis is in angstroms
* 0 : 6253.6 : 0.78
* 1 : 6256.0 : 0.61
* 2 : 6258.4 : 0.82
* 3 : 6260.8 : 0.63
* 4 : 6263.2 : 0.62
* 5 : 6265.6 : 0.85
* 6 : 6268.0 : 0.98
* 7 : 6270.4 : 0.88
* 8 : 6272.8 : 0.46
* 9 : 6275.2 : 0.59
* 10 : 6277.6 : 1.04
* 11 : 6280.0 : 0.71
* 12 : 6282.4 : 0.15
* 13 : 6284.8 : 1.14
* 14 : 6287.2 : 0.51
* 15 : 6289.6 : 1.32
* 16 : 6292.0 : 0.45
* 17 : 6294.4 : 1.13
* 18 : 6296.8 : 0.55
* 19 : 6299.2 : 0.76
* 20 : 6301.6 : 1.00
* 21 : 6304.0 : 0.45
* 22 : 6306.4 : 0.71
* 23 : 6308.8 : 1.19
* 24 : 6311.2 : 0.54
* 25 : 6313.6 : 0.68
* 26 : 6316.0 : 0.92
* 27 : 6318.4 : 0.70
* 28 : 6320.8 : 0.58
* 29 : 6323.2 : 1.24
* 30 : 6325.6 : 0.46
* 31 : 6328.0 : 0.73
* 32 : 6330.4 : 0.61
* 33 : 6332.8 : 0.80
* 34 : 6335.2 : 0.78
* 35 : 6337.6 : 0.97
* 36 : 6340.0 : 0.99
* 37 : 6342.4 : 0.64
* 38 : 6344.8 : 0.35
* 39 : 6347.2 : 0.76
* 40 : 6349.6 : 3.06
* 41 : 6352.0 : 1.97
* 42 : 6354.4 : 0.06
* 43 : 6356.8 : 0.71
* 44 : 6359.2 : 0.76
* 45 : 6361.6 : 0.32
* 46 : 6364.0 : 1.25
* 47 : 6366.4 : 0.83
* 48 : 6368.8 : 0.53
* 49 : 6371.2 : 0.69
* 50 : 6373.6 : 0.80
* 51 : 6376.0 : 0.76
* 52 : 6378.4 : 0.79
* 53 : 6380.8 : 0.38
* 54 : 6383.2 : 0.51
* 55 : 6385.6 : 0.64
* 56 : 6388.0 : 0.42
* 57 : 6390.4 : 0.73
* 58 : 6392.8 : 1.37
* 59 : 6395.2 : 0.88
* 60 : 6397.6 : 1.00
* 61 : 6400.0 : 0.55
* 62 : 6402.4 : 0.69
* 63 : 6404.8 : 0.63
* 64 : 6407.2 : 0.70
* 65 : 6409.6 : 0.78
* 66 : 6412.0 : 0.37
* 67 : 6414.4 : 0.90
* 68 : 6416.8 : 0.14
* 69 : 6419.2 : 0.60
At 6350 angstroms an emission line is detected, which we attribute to H-beta 4861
